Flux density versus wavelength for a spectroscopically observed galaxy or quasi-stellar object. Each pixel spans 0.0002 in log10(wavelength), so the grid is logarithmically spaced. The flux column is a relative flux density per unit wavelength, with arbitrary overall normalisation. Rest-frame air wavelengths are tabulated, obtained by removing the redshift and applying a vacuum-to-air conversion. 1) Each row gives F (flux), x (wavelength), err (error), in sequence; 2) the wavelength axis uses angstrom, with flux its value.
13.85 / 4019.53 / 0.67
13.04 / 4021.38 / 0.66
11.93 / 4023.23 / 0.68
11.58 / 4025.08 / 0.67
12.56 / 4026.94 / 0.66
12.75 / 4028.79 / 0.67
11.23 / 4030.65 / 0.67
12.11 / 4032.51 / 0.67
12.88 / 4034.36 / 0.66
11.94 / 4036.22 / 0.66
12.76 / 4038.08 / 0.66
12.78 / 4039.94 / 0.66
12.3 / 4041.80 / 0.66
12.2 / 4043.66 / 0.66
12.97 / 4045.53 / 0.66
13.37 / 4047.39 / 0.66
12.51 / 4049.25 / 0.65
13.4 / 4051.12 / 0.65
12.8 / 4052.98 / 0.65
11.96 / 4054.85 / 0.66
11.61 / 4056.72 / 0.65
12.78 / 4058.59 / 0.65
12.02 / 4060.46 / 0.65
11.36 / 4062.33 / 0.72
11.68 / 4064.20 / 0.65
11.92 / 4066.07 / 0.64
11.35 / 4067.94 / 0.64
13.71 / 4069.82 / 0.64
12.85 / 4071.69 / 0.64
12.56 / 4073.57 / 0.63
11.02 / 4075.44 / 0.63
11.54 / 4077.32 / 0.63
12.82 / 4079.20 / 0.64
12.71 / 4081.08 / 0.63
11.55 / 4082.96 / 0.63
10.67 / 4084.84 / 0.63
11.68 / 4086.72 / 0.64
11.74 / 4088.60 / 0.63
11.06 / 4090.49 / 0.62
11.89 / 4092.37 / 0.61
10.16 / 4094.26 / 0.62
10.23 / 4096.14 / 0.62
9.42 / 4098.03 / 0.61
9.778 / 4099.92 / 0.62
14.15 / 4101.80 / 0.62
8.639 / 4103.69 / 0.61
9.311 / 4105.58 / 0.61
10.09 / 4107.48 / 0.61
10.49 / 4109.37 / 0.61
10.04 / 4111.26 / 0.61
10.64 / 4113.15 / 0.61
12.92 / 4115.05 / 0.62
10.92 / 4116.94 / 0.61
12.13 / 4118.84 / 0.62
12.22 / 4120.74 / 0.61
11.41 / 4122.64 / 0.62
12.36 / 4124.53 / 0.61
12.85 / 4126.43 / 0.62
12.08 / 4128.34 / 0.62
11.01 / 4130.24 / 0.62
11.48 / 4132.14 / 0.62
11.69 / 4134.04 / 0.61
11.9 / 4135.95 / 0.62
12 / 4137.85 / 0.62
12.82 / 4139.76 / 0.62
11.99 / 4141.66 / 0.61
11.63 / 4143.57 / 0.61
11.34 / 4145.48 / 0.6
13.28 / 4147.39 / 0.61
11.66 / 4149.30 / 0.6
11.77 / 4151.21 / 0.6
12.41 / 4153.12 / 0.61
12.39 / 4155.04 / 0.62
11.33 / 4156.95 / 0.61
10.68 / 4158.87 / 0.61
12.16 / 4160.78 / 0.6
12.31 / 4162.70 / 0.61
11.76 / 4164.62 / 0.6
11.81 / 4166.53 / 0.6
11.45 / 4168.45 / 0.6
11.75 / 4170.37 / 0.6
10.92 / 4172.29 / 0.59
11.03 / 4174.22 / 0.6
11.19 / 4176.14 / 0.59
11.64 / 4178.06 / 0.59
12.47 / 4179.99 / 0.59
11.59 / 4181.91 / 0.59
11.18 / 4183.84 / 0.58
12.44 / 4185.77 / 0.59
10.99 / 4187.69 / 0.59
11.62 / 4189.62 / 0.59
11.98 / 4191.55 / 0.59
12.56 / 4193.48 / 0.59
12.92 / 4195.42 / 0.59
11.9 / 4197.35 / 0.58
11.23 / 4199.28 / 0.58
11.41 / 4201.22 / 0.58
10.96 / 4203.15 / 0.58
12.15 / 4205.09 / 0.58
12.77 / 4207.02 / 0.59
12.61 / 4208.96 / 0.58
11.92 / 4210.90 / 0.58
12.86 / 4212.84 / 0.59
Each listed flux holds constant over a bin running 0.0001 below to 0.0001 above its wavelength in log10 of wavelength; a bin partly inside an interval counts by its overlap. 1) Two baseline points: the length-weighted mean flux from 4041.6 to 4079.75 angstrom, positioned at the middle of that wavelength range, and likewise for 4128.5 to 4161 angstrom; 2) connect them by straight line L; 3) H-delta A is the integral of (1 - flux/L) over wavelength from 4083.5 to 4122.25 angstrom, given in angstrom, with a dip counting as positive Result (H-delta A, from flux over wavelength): 3.7 angstrom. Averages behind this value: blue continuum 12.3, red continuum 11.9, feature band 10.9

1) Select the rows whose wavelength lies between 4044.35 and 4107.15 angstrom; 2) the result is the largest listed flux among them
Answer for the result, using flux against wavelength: 14.15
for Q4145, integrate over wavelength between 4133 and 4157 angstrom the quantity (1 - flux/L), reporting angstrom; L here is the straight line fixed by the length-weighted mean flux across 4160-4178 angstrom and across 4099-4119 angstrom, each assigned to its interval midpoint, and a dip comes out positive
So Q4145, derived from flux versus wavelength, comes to -1.64 angstrom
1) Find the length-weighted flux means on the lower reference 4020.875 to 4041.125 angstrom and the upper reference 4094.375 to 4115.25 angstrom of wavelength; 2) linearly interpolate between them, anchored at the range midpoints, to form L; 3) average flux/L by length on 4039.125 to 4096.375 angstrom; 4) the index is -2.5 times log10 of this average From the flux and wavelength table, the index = -0.06 mag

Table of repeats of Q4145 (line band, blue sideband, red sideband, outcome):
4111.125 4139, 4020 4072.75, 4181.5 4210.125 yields 0.8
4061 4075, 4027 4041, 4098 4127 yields -0.4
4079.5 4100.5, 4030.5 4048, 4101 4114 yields -0.2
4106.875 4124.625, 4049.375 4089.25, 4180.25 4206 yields 1.0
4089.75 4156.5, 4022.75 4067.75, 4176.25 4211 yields 3.6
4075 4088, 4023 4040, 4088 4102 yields -0.7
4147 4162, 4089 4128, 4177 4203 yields -0.6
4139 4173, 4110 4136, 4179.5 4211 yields -0.2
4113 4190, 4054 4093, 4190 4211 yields 1.2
